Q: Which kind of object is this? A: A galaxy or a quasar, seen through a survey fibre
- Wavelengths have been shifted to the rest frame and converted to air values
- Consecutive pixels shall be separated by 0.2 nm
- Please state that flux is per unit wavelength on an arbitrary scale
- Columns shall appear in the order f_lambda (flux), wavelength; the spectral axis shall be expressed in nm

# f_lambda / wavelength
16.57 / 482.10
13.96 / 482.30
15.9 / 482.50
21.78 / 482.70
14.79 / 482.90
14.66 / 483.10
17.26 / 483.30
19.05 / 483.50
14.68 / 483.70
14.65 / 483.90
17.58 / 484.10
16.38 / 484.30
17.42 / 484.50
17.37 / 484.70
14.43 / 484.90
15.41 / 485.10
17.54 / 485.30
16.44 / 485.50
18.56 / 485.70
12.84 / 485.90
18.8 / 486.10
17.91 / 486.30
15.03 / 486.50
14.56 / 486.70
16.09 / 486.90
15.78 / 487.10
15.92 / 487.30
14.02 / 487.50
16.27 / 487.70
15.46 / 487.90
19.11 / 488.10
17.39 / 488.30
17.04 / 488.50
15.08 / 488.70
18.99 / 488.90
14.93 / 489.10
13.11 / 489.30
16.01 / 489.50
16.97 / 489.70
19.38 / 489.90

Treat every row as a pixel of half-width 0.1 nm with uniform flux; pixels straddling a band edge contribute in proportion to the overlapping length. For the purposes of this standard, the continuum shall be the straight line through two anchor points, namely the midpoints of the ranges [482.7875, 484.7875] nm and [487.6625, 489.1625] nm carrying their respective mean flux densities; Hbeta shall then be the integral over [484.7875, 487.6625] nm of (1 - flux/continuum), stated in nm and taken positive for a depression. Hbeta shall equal 0.117 nm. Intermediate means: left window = 16.4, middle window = 16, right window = 16.9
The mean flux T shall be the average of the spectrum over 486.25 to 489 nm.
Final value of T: 16.3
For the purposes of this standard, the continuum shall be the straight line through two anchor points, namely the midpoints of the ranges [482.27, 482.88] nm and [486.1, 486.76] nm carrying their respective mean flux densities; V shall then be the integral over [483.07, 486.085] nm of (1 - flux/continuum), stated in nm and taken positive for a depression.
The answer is 0.07 nm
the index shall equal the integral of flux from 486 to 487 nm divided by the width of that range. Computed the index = 16.5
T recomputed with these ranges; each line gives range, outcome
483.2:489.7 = 16.3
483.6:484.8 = 16.3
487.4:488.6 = 16.5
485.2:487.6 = 16.1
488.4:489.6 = 15.9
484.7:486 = 16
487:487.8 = 15.5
